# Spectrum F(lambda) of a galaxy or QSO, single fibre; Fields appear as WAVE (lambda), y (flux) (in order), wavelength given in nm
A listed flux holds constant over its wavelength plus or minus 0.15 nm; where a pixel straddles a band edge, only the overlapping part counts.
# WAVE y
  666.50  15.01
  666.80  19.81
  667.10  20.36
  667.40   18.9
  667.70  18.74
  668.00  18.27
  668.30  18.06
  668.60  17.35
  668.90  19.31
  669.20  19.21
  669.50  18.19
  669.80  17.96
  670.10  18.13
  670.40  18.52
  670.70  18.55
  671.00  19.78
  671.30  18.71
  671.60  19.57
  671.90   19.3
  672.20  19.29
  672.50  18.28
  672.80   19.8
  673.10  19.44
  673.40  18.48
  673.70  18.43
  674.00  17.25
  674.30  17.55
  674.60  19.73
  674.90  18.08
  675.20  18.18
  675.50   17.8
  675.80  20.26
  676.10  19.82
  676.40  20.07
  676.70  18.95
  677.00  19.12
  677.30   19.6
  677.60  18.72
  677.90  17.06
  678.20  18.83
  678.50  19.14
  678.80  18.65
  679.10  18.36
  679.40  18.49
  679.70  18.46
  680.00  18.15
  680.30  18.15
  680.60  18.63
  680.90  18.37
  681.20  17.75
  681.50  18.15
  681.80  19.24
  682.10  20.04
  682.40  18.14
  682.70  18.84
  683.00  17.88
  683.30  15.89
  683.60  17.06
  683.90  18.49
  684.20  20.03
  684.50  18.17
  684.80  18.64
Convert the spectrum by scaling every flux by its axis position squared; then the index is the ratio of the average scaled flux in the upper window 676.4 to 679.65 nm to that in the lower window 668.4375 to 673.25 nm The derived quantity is 1.0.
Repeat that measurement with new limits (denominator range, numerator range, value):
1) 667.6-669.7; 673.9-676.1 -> 1.02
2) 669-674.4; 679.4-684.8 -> 1.01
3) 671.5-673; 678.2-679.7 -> 0.99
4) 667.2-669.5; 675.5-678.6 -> 1.06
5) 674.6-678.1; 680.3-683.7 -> 0.98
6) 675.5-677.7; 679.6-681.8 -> 0.95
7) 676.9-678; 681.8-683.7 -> 0.98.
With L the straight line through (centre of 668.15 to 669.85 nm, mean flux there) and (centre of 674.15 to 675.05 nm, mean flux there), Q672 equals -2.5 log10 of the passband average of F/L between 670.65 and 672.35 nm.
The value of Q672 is -0.048 mag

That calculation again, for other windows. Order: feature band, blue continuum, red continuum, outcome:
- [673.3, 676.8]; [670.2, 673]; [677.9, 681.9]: 0.01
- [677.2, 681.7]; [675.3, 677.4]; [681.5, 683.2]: 0.03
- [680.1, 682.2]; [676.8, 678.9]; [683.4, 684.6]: 0.00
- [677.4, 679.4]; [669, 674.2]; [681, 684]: -0.01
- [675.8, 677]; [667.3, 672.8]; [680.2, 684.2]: -0.07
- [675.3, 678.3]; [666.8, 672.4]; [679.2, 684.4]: -0.03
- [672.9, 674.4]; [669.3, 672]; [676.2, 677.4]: 0.05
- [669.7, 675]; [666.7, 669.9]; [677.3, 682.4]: 0.00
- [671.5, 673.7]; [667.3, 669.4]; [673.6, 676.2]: -0.03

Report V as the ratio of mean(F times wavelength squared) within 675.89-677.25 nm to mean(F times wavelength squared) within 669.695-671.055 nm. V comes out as 1.1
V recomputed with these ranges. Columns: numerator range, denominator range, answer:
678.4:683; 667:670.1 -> 1.03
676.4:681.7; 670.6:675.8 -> 1.01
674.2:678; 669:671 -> 1.04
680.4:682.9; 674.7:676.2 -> 1.01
